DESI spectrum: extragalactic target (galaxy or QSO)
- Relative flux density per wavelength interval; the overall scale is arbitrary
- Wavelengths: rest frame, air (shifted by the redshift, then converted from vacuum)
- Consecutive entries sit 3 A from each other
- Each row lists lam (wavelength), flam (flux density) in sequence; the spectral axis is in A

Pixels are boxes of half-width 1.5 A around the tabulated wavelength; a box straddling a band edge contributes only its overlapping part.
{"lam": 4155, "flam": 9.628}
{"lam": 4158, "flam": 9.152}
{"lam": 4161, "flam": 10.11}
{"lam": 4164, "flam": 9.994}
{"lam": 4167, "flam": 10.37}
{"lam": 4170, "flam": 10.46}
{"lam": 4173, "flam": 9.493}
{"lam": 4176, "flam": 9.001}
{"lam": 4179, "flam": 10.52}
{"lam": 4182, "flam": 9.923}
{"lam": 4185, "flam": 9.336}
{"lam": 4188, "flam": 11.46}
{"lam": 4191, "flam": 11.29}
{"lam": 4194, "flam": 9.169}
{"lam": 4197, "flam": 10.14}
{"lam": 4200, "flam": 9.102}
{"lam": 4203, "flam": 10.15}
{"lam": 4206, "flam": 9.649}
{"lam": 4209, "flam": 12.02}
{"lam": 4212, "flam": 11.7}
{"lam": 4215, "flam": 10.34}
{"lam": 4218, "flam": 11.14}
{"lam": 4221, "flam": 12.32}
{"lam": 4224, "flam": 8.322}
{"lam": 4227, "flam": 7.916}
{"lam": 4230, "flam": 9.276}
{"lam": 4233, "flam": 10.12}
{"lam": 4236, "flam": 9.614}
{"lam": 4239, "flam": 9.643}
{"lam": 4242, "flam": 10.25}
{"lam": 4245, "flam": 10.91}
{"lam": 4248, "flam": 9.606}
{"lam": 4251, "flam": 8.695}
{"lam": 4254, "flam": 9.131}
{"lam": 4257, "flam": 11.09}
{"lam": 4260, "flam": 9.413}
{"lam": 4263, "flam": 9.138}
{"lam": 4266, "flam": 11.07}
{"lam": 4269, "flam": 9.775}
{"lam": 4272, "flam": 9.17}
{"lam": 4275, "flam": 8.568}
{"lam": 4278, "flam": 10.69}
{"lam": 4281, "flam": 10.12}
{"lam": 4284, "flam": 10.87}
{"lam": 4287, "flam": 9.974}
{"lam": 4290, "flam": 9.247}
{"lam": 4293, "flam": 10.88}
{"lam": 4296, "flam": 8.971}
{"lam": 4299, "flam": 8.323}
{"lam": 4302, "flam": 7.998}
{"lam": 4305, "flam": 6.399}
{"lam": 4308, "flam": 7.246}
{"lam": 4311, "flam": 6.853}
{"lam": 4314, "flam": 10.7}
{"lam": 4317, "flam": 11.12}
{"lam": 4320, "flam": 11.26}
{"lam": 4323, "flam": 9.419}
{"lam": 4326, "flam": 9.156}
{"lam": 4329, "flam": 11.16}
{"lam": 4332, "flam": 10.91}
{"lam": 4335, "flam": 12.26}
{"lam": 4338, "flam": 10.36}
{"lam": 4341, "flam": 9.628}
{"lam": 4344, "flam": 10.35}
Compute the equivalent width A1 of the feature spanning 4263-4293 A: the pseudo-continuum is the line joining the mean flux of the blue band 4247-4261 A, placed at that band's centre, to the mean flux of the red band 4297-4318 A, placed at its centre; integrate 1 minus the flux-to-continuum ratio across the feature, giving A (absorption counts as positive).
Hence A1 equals -3.1 A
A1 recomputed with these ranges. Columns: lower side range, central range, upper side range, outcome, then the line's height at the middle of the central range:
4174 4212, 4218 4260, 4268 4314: -0.6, 9.66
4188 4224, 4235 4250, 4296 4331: 0.1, 10.1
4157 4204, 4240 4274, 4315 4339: 1.8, 10.4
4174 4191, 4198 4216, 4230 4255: -0.9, 9.97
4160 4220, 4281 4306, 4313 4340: 3.3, 10.6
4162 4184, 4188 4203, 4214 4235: -0.3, 9.93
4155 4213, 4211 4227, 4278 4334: -0.8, 9.96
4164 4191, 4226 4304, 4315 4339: 6.3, 10.5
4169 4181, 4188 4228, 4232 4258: -1.9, 9.86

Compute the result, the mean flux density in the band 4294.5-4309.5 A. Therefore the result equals 7.79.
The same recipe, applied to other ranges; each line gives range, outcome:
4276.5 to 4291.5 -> 10.2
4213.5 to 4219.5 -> 10.7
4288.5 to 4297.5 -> 9.7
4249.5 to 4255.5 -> 8.91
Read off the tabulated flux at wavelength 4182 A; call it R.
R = 9.923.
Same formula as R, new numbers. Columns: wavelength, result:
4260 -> 9.413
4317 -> 11.12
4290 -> 9.247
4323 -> 9.419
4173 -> 9.493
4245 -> 10.91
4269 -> 9.775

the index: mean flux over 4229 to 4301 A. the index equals 9.76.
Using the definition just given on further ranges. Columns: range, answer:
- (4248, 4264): 9.52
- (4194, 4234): 10.1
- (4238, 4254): 9.76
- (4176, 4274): 10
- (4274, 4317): 9.14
